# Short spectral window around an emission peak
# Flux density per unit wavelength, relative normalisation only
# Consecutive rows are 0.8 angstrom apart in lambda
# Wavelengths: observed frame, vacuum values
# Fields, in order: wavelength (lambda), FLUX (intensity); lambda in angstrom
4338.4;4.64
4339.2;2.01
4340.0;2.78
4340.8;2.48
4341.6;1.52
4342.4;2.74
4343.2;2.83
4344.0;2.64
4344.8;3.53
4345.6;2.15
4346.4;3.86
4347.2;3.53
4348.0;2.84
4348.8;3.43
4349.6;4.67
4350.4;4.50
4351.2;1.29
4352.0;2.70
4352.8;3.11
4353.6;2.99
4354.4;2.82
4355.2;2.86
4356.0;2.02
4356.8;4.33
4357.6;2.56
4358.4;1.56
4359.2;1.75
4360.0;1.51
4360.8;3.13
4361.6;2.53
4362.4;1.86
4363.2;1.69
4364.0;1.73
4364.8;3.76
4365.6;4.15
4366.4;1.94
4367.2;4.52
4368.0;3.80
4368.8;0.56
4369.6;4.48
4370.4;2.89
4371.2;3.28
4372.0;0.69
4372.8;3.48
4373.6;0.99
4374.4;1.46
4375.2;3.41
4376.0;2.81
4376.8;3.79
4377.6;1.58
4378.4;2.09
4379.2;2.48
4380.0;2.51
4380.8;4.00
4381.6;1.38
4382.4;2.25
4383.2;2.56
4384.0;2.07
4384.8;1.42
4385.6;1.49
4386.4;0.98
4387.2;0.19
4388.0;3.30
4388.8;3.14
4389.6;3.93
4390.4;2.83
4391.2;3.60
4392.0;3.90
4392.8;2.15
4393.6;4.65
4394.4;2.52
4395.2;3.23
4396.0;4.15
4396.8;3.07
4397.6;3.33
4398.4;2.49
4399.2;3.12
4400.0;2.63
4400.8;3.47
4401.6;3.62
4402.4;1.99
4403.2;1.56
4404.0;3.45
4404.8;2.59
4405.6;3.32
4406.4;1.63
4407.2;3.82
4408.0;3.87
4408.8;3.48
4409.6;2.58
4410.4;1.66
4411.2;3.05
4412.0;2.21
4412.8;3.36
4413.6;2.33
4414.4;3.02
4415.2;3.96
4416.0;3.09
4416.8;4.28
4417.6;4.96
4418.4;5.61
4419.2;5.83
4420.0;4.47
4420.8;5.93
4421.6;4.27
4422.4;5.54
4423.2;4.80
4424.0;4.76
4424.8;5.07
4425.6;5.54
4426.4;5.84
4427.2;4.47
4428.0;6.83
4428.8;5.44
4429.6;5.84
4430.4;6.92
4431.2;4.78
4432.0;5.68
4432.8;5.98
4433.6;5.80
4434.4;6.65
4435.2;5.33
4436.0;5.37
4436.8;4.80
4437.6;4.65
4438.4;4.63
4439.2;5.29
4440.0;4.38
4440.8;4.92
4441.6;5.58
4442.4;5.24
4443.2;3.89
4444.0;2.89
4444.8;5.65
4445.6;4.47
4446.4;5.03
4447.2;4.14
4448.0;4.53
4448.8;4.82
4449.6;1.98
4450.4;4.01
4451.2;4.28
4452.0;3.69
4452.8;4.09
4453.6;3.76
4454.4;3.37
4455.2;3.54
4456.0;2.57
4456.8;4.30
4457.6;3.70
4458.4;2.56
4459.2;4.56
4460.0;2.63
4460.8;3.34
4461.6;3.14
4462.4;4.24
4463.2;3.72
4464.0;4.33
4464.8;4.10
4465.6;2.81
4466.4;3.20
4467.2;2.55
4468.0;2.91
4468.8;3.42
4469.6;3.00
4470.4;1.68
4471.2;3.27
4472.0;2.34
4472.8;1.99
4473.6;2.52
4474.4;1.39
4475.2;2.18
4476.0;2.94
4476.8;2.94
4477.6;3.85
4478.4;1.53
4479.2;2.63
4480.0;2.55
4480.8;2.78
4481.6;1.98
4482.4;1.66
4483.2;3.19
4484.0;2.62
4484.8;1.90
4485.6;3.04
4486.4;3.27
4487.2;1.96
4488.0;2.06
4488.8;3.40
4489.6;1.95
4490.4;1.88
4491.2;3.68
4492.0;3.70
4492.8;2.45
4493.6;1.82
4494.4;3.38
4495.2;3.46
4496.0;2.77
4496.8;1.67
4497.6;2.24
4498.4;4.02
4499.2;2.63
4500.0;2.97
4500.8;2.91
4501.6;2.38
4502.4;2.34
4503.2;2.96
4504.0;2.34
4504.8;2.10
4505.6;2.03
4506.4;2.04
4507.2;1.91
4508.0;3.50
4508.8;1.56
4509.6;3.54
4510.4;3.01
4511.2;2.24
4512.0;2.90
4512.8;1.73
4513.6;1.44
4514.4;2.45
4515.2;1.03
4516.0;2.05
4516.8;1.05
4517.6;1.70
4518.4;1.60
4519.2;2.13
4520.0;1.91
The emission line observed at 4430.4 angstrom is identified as C IV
